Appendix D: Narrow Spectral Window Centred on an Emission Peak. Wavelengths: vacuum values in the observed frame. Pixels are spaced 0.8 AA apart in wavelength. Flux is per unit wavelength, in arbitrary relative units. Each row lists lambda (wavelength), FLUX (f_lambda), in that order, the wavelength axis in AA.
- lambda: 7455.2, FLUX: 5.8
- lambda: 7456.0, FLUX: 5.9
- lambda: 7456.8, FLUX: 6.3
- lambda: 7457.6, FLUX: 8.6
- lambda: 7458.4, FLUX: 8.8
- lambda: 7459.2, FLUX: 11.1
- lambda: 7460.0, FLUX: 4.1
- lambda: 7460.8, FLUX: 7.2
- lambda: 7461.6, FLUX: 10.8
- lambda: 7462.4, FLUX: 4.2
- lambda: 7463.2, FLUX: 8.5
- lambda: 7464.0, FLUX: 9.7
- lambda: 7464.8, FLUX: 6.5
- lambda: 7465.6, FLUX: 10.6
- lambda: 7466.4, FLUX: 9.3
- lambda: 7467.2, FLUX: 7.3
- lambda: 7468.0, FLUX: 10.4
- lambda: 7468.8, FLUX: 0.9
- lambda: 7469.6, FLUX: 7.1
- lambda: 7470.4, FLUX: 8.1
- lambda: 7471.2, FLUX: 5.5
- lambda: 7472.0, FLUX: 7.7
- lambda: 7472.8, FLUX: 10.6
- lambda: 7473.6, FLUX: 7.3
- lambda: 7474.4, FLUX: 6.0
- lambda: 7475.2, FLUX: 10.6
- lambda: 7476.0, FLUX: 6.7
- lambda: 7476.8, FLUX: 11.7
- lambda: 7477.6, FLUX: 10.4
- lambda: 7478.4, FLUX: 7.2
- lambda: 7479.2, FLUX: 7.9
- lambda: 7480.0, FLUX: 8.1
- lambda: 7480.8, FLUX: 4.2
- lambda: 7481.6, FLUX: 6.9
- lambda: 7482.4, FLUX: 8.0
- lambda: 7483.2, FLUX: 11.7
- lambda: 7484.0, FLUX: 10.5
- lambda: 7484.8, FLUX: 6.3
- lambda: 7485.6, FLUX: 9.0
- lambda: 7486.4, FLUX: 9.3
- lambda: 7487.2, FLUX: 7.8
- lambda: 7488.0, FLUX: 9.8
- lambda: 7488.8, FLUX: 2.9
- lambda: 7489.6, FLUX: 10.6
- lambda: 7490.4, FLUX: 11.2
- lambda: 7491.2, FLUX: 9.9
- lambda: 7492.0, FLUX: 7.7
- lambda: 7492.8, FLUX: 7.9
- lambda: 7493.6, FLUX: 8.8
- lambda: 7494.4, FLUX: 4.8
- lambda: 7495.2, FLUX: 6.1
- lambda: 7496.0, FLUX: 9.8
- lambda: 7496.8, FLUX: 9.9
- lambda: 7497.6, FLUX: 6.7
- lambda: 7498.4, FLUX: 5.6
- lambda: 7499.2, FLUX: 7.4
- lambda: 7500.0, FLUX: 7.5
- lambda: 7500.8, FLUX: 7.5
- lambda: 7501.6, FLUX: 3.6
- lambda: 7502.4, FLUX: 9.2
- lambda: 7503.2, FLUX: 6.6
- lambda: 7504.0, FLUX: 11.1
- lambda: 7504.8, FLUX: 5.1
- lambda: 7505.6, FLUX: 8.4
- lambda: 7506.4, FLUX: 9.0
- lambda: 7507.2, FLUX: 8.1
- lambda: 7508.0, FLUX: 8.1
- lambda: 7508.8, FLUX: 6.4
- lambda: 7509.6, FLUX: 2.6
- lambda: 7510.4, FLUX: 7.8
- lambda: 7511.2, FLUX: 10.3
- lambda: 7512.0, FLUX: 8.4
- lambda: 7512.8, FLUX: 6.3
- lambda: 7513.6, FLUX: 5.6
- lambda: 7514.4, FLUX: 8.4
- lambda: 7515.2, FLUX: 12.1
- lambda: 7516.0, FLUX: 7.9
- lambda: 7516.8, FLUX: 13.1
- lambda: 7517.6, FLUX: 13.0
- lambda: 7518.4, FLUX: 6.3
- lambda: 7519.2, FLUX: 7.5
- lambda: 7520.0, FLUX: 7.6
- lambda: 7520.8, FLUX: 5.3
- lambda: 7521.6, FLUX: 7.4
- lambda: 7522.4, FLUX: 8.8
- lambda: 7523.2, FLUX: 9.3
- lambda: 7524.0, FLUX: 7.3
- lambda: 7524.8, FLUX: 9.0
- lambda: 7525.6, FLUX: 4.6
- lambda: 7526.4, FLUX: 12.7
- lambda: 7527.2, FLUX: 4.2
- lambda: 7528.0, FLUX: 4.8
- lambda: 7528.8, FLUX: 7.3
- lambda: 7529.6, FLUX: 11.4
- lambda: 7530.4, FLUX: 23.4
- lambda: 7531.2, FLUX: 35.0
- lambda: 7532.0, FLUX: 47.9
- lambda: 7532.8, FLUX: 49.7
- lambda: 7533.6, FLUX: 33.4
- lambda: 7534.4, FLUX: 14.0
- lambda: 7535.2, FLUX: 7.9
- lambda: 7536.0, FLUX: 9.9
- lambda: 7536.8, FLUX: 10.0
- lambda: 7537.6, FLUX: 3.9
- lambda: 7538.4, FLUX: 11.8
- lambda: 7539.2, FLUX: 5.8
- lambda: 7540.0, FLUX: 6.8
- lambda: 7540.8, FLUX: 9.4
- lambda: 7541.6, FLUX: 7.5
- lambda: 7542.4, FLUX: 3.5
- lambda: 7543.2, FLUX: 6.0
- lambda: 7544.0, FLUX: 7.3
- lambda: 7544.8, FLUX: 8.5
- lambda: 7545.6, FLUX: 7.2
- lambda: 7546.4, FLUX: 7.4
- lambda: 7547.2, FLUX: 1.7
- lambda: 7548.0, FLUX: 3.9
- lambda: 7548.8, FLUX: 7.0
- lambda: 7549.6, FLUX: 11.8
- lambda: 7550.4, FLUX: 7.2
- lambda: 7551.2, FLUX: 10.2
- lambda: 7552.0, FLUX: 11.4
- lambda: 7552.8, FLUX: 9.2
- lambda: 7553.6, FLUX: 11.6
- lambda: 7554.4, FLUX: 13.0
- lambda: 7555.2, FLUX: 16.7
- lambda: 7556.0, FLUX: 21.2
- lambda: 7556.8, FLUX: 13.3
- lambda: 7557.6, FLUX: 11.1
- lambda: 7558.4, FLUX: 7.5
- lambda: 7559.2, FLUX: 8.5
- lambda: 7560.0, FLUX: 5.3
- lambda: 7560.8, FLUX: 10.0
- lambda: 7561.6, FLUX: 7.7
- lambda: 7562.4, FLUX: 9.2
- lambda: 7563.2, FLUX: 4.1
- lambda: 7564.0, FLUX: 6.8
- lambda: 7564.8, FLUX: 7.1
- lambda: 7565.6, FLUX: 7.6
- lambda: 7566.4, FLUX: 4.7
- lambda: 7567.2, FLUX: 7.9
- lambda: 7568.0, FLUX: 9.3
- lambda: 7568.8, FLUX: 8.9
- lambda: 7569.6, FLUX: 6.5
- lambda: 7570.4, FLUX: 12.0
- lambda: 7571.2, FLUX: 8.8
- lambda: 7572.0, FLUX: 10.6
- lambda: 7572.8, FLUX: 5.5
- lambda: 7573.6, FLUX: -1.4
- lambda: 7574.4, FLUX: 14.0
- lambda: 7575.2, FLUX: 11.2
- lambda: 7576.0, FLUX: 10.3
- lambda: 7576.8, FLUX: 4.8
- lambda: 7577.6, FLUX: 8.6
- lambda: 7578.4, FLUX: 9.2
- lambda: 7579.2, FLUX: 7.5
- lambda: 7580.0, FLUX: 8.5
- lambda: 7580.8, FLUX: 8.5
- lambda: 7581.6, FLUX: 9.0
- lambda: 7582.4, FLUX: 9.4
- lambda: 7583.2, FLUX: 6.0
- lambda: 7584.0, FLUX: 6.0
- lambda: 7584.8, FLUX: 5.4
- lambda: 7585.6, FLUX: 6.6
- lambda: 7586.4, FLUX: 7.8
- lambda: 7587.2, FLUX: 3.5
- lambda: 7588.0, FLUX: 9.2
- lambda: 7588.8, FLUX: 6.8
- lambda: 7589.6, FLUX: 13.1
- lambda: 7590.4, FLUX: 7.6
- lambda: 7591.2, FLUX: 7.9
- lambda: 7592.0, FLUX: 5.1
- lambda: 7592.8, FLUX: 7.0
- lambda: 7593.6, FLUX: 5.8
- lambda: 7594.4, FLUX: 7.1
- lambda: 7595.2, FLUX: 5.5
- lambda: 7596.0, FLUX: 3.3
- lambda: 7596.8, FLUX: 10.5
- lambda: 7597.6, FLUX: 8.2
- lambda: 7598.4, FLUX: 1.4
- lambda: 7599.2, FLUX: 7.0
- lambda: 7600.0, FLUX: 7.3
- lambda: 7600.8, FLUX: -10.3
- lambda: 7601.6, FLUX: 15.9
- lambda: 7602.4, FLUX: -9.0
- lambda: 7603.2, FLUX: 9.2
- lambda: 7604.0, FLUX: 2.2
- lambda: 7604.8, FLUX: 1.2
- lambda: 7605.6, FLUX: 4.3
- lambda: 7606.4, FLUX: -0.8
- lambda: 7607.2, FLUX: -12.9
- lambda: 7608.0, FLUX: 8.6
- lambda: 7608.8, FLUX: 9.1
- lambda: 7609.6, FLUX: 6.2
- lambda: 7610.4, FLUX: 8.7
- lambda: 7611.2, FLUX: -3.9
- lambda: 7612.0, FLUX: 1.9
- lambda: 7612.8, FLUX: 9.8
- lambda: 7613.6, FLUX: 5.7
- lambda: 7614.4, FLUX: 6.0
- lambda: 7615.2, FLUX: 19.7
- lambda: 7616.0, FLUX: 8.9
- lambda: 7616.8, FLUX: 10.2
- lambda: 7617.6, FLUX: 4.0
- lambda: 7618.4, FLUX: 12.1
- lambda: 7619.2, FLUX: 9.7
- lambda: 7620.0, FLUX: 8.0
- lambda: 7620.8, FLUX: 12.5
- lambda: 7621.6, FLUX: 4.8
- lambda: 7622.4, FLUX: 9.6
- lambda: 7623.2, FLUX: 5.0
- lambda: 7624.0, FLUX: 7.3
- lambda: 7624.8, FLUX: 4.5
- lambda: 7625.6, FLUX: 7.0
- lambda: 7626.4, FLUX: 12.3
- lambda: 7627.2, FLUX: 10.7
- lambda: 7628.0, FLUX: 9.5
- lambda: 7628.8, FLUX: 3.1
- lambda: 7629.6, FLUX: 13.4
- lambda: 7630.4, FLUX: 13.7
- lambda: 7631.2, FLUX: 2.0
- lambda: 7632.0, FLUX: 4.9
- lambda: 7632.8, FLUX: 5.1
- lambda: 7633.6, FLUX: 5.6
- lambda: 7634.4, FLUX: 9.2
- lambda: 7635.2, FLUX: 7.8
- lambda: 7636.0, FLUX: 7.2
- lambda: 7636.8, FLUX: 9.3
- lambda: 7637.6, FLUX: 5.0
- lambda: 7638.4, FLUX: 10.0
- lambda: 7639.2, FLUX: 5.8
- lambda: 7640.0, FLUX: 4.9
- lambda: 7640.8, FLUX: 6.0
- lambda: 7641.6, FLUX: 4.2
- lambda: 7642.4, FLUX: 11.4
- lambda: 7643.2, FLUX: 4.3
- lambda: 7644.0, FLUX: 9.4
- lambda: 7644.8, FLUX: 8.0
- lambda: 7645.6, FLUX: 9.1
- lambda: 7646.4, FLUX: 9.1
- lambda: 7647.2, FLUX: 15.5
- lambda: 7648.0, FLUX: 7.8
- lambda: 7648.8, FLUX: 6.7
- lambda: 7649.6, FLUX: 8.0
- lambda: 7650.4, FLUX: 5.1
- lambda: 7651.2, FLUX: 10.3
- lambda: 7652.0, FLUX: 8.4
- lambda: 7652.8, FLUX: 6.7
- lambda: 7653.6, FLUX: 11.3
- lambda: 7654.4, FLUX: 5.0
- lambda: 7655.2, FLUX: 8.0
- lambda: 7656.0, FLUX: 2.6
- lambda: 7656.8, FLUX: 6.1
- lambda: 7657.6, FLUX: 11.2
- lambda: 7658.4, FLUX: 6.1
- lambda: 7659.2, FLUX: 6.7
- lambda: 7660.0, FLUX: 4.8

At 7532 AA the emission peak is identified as H-alpha 6563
